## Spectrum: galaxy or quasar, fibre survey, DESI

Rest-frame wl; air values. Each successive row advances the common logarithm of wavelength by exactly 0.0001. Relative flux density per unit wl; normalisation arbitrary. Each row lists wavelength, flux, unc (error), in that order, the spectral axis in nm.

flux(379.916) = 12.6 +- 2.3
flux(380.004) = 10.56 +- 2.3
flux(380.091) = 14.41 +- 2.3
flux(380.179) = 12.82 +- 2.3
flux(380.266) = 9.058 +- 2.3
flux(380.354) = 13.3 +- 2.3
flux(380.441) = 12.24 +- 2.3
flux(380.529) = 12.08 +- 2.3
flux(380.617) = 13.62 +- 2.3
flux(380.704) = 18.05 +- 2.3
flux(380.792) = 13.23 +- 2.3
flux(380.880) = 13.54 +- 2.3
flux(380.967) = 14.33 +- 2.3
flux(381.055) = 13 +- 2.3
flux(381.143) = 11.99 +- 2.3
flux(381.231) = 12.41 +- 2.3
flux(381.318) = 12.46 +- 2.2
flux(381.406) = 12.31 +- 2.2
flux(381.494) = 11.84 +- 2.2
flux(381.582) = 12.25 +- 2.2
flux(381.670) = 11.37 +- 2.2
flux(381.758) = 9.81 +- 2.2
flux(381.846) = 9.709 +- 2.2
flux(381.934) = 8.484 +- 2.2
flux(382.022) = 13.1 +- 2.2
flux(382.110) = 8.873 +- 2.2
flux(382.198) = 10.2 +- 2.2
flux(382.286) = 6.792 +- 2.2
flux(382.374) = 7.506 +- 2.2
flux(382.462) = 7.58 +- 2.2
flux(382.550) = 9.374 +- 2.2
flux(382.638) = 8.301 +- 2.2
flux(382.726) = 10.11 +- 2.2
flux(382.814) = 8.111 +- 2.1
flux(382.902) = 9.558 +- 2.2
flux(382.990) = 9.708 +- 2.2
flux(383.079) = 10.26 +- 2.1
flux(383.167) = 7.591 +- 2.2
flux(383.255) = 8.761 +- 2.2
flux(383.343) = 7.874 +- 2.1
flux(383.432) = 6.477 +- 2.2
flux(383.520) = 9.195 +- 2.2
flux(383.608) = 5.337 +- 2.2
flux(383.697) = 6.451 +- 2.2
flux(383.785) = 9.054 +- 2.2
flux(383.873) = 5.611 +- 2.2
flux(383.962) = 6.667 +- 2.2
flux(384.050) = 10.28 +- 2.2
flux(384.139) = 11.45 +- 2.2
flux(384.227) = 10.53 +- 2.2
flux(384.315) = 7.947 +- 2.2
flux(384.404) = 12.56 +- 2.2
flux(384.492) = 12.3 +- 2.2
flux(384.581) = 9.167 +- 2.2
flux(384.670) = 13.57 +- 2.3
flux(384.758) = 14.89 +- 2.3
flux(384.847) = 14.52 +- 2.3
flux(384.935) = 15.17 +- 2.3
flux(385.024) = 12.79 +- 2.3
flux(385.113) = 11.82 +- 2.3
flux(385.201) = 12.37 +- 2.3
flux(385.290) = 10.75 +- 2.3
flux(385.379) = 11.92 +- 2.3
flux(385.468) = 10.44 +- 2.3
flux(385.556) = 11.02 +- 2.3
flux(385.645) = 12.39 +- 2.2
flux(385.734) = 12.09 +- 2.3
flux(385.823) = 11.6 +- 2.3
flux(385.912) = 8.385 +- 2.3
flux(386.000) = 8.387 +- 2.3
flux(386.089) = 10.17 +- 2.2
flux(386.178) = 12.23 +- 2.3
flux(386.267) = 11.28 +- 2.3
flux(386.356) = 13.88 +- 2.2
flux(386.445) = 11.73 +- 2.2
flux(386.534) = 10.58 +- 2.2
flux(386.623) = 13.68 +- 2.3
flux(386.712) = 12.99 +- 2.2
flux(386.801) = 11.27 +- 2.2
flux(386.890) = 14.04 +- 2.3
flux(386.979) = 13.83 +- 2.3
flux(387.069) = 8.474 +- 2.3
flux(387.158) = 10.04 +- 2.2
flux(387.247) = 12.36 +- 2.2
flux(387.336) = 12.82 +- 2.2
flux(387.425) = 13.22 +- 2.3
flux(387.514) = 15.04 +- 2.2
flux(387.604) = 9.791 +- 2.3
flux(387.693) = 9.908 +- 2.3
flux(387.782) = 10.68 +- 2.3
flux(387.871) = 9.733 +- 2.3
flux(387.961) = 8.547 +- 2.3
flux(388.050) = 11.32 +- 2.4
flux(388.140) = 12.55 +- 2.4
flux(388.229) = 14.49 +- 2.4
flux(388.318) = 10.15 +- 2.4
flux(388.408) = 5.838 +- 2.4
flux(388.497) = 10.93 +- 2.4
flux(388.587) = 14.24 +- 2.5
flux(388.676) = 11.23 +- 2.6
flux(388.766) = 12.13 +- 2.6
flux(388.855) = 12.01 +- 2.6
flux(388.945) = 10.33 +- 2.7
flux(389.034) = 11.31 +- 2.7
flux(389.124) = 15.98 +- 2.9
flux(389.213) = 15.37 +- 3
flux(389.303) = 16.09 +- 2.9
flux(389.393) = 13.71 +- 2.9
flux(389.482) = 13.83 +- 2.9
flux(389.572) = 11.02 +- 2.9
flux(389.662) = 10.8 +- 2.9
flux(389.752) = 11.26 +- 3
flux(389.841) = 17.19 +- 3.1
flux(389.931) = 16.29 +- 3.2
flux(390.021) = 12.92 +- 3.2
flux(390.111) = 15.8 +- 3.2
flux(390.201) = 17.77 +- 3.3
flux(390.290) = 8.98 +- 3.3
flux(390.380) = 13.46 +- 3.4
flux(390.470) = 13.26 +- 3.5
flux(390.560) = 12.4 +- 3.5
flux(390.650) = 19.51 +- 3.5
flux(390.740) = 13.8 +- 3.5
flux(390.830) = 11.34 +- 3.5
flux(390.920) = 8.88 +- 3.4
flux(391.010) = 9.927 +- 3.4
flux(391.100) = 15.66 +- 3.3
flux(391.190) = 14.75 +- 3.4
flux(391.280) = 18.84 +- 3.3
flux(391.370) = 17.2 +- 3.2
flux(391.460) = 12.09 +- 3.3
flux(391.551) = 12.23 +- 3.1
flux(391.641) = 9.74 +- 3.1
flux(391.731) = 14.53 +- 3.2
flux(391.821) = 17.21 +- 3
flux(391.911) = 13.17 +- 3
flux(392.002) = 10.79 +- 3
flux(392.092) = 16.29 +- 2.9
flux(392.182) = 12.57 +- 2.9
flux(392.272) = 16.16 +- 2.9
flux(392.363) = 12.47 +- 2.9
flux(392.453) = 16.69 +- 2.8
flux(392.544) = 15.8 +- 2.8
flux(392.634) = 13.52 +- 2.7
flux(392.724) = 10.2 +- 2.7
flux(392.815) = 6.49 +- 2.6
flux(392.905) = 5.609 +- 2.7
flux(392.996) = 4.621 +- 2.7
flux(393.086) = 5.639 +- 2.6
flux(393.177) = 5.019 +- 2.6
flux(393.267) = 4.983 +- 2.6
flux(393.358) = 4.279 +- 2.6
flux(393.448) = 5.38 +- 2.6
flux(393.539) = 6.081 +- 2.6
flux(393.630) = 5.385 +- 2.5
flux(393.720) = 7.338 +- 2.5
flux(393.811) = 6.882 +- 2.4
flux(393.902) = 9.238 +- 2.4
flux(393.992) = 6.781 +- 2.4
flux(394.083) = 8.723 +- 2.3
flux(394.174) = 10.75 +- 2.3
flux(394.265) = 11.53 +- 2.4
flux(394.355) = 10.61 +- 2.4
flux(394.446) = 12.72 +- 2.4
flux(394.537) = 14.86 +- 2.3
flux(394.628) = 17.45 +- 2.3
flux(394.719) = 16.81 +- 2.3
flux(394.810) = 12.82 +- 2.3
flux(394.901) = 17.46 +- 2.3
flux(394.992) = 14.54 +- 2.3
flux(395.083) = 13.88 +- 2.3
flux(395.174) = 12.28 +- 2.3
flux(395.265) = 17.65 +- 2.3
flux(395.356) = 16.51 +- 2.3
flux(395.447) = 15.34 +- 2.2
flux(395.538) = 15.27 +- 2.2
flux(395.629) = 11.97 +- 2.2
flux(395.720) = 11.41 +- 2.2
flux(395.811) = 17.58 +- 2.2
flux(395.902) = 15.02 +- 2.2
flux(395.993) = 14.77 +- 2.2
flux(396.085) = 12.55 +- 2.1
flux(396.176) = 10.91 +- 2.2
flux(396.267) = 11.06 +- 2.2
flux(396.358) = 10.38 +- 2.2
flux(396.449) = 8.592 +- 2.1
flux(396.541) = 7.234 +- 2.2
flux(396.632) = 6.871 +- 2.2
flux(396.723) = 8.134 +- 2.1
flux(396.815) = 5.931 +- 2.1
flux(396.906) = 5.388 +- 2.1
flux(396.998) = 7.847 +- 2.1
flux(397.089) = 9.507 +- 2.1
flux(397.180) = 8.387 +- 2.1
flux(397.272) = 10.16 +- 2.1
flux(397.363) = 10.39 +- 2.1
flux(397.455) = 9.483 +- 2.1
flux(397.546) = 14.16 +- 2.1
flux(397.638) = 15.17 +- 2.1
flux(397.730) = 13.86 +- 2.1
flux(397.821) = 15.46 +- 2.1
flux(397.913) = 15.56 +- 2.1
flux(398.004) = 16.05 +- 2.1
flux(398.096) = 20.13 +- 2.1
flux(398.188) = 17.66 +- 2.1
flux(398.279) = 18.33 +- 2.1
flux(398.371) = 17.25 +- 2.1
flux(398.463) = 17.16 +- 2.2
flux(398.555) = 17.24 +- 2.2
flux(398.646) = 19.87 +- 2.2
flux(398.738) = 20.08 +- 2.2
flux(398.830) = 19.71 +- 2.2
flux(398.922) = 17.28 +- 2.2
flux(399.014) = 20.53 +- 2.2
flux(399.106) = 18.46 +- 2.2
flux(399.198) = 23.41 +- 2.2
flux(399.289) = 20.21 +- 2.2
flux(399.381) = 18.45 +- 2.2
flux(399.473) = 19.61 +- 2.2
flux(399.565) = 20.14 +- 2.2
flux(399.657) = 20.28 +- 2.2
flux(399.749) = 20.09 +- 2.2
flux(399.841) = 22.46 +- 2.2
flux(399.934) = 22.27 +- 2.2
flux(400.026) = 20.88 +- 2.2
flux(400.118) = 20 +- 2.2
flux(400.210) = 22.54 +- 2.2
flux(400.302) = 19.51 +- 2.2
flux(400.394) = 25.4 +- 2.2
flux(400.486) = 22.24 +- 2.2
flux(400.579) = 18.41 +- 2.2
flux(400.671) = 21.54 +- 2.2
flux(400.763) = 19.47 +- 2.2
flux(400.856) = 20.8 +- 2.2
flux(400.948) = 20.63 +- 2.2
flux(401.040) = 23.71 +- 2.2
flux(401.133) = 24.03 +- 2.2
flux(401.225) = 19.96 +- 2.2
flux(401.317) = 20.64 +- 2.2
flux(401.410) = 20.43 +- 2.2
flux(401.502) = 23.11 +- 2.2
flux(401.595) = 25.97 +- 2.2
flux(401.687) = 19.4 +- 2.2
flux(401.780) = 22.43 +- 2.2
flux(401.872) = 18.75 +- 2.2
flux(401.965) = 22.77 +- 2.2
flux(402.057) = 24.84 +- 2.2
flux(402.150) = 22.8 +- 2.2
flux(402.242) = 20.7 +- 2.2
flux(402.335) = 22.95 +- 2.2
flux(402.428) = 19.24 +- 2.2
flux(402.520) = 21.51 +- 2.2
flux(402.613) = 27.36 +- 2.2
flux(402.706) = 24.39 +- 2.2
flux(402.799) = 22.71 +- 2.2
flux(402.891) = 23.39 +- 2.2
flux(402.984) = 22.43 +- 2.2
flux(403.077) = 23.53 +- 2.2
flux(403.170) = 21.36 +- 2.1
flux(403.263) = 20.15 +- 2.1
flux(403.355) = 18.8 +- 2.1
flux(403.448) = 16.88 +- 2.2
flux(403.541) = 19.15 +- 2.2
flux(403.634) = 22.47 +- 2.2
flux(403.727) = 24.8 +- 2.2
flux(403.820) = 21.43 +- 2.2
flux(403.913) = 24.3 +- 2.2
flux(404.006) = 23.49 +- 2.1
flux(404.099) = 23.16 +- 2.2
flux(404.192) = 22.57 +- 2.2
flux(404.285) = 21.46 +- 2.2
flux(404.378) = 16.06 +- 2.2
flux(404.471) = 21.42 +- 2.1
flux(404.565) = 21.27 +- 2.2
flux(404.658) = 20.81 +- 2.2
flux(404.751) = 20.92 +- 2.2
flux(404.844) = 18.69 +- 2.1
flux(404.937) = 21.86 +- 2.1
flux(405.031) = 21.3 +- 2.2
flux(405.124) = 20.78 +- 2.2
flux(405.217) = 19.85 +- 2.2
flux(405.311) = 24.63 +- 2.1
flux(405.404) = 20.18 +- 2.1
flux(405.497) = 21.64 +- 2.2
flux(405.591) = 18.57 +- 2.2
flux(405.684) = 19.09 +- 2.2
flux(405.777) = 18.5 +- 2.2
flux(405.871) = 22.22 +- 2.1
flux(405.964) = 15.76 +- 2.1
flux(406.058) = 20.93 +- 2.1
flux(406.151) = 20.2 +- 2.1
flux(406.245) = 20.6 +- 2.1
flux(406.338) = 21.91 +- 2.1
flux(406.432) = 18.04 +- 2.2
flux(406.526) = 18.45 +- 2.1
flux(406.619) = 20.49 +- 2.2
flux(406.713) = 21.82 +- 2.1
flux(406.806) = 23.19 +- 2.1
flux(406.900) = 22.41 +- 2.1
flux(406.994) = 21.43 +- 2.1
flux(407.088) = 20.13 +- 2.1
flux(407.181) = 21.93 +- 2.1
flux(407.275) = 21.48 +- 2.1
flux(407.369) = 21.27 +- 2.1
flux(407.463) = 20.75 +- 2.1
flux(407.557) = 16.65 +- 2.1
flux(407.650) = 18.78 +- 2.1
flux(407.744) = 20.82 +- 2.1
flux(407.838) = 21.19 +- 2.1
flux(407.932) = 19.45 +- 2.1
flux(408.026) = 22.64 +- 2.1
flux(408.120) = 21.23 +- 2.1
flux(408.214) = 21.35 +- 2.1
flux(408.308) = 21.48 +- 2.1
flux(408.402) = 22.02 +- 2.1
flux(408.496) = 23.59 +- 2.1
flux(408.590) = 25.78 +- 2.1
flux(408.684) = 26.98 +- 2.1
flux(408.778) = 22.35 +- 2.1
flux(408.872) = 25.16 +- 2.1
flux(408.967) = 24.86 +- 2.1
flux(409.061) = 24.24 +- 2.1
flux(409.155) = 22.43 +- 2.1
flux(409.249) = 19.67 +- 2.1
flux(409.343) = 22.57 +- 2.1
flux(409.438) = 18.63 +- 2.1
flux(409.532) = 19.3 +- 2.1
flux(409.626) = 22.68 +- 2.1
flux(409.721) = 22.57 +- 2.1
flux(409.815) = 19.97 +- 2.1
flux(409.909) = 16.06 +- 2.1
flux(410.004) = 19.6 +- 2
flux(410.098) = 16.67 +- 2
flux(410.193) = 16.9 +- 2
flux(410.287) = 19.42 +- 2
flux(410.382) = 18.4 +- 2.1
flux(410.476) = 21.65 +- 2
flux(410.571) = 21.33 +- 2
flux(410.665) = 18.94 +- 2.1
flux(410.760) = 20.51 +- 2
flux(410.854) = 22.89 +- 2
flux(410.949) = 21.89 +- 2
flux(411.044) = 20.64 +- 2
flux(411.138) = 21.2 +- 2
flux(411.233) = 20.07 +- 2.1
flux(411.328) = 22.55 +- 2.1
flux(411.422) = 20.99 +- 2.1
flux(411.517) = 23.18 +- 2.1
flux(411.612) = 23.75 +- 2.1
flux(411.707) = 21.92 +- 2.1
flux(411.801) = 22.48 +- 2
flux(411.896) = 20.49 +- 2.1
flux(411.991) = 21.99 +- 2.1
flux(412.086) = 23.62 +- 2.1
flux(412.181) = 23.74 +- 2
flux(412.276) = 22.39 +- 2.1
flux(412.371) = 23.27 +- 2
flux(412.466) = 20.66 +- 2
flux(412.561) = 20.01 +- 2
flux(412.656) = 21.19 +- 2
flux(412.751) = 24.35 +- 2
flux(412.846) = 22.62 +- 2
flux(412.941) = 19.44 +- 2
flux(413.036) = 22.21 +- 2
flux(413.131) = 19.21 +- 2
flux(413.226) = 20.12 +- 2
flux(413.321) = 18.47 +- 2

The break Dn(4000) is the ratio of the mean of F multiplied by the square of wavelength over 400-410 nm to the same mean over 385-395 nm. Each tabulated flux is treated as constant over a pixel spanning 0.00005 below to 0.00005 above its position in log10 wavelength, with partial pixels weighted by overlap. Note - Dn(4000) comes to 1.95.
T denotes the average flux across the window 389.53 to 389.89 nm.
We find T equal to 12.6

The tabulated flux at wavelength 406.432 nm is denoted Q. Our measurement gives 18.04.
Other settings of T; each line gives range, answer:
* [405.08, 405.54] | 21.4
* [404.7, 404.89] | 19.9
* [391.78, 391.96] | 15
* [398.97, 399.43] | 20.2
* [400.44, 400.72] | 20.7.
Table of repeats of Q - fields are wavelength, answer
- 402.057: 24.84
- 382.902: 9.558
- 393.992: 6.781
